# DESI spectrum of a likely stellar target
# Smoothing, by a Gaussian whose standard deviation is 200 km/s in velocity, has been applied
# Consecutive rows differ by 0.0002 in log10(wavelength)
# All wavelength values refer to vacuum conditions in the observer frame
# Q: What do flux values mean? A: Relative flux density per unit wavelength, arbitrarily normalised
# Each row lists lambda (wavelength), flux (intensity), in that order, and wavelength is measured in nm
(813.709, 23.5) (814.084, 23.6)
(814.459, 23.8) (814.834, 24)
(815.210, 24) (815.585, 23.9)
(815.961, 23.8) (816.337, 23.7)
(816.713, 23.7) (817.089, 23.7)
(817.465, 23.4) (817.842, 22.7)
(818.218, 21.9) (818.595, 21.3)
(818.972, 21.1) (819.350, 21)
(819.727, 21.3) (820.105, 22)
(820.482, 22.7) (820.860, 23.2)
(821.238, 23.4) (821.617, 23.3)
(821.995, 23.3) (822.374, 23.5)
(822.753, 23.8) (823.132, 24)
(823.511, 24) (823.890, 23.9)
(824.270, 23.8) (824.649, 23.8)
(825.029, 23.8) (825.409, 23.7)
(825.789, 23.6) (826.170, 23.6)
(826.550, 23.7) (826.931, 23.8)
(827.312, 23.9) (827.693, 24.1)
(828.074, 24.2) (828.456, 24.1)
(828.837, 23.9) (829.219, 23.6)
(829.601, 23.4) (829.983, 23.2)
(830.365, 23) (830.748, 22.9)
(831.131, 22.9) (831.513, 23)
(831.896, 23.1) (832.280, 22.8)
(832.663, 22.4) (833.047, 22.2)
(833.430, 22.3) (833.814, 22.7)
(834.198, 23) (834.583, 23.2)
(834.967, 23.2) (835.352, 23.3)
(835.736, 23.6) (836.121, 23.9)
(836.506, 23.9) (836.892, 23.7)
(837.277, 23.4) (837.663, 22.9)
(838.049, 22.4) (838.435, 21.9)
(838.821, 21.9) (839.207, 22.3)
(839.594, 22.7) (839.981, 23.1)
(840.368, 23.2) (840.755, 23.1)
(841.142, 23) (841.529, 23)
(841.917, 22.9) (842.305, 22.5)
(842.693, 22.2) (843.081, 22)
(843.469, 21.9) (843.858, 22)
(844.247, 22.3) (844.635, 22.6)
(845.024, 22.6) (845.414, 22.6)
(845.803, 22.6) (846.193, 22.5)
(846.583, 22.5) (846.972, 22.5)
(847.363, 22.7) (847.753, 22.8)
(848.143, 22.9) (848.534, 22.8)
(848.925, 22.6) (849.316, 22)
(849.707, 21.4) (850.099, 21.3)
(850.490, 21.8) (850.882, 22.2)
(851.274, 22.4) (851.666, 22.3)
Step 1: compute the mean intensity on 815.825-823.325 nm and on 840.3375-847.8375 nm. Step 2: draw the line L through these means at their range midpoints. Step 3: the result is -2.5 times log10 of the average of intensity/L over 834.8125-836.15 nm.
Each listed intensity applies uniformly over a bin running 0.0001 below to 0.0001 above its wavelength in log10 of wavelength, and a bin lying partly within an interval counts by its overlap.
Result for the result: -0.038 mag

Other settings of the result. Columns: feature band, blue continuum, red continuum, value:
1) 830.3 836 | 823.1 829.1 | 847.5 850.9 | 0.021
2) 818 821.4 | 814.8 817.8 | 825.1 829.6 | 0.083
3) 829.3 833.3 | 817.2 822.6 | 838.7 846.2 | -0.019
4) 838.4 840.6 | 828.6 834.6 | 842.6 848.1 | 0.005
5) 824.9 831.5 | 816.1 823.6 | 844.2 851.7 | -0.042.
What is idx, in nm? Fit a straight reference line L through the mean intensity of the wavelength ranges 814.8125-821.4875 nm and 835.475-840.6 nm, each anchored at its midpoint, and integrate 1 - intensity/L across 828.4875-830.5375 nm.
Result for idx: -0.051 nm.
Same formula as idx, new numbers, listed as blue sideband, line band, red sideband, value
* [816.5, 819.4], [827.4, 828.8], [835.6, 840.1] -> -0.09 nm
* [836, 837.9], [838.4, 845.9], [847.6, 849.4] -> 0.19 nm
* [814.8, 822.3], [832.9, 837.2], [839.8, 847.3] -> -0.10 nm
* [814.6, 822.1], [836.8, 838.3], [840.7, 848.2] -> -0.03 nm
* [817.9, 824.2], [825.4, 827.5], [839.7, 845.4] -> -0.09 nm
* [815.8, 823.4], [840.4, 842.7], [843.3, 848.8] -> -0.03 nm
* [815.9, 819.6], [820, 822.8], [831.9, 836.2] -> -0.06 nm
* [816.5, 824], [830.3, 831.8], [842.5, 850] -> -0.02 nm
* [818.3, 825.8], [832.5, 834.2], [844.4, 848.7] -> 0.03 nm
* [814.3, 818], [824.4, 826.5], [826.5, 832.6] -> -0.02 nm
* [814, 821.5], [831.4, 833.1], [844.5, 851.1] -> -0.01 nm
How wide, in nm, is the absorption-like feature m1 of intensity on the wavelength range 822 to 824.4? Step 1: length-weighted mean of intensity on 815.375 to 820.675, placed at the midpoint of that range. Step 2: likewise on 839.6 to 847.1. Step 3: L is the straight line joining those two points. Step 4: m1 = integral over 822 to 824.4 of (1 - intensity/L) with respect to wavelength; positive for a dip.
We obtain -0.13 nm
